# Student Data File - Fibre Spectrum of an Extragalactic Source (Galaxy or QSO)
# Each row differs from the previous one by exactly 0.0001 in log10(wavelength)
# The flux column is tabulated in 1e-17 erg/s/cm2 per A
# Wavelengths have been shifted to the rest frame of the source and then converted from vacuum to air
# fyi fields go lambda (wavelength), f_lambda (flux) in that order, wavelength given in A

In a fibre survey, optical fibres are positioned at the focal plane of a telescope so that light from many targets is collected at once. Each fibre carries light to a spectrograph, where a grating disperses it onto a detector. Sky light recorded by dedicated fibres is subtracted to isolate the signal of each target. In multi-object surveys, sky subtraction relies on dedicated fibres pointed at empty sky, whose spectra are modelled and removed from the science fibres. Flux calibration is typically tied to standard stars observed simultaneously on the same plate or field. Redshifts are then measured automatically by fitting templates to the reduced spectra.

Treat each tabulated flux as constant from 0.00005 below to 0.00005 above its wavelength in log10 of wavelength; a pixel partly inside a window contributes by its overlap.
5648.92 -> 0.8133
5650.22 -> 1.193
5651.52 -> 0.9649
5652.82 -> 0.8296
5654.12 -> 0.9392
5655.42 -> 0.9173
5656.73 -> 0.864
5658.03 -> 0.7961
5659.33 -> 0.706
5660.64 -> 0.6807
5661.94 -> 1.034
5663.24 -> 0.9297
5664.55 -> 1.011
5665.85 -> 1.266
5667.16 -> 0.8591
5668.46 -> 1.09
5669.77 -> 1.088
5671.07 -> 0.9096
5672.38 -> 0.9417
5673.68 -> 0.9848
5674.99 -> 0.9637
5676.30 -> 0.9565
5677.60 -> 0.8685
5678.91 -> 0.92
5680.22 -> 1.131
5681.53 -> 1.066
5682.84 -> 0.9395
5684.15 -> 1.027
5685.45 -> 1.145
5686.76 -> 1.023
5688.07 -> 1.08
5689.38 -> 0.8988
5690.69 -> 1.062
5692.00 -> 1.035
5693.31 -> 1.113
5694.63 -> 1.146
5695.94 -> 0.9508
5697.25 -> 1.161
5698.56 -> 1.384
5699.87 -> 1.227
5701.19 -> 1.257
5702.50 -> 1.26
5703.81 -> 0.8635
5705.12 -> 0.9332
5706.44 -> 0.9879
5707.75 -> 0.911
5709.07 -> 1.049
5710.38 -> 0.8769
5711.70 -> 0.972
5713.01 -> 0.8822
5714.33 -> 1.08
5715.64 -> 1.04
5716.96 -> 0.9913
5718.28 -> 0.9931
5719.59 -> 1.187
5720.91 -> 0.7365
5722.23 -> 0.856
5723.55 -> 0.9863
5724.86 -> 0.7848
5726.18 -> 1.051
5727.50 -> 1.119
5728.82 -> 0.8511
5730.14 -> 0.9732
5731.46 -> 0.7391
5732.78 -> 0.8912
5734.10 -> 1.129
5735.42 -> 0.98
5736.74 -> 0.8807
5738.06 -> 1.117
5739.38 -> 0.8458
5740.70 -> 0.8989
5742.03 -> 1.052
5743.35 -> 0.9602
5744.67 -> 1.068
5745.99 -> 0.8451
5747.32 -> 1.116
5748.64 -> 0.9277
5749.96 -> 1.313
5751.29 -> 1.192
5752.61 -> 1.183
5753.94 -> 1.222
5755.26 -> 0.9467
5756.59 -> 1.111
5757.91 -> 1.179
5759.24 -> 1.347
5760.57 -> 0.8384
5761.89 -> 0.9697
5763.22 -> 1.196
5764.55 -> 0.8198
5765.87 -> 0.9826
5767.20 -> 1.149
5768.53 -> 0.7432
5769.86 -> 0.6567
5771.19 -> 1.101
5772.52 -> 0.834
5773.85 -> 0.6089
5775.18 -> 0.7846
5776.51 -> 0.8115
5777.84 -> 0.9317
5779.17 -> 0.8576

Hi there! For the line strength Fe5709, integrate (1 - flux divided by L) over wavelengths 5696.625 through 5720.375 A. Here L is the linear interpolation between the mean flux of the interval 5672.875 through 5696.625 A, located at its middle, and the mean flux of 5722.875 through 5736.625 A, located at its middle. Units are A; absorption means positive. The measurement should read -1.8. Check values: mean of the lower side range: 1.02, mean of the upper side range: 0.948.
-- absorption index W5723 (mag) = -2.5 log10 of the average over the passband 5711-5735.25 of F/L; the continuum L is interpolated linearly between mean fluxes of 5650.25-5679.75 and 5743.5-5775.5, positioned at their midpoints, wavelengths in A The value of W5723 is 0.02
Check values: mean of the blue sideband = 0.94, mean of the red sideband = 1.01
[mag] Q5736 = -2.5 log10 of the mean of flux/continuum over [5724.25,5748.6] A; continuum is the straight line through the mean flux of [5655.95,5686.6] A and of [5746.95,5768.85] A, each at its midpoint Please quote 0.10 mag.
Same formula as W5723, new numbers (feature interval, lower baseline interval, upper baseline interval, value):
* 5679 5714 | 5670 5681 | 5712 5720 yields -0.06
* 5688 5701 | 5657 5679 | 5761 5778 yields -0.20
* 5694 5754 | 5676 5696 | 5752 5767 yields 0.04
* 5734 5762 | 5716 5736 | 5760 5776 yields -0.15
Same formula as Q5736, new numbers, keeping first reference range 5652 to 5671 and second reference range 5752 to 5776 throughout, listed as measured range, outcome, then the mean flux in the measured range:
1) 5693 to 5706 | -0.188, 1.13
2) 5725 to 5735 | 0.009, 0.955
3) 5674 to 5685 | -0.055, 0.987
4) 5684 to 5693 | -0.110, 1.04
